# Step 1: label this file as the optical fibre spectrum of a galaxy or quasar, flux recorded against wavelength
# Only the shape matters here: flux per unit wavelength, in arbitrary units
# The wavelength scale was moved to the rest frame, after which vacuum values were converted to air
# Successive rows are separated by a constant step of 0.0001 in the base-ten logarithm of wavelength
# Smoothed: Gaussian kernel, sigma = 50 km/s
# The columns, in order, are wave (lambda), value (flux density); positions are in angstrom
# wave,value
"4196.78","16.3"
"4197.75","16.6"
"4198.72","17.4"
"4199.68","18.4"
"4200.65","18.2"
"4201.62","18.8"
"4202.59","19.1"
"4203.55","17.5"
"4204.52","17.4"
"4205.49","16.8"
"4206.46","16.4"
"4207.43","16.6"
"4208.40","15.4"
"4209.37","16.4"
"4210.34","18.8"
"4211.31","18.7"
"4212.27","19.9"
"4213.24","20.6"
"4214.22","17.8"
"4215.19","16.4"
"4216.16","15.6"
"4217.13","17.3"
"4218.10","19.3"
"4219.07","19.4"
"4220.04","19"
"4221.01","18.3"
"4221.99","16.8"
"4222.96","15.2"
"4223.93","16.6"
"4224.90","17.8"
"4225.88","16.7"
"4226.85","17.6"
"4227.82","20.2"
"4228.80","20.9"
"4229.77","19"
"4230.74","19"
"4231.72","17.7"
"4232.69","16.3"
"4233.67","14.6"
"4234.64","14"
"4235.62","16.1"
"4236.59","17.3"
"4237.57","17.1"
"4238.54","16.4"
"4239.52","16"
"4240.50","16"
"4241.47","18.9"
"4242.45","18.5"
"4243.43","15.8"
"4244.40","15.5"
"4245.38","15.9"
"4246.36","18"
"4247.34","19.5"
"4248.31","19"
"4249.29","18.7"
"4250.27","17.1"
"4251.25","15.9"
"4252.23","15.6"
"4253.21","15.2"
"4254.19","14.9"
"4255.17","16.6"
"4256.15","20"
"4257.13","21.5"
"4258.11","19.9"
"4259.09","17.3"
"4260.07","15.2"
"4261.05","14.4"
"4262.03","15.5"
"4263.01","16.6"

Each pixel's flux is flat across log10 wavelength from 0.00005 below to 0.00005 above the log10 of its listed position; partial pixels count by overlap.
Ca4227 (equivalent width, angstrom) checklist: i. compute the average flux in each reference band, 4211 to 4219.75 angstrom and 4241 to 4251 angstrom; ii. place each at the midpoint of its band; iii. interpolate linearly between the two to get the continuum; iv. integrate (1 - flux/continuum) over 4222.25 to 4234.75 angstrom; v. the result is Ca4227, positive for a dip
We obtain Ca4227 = 0.4 angstrom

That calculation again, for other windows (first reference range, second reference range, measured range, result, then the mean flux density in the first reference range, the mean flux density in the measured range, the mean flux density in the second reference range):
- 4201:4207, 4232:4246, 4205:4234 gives -1.1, 17.7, 17.7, 16.4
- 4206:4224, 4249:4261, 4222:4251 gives 0.2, 17.6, 17.3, 17.2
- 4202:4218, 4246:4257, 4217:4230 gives -0.5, 17.6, 18.2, 17.4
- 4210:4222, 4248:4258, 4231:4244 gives 1.0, 18.4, 16.6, 17.5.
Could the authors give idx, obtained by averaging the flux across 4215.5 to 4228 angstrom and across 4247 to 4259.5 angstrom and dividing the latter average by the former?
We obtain 1.01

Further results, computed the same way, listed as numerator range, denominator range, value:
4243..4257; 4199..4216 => 0.96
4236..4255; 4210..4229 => 0.93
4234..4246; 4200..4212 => 0.94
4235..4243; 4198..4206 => 0.95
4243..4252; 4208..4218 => 0.97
